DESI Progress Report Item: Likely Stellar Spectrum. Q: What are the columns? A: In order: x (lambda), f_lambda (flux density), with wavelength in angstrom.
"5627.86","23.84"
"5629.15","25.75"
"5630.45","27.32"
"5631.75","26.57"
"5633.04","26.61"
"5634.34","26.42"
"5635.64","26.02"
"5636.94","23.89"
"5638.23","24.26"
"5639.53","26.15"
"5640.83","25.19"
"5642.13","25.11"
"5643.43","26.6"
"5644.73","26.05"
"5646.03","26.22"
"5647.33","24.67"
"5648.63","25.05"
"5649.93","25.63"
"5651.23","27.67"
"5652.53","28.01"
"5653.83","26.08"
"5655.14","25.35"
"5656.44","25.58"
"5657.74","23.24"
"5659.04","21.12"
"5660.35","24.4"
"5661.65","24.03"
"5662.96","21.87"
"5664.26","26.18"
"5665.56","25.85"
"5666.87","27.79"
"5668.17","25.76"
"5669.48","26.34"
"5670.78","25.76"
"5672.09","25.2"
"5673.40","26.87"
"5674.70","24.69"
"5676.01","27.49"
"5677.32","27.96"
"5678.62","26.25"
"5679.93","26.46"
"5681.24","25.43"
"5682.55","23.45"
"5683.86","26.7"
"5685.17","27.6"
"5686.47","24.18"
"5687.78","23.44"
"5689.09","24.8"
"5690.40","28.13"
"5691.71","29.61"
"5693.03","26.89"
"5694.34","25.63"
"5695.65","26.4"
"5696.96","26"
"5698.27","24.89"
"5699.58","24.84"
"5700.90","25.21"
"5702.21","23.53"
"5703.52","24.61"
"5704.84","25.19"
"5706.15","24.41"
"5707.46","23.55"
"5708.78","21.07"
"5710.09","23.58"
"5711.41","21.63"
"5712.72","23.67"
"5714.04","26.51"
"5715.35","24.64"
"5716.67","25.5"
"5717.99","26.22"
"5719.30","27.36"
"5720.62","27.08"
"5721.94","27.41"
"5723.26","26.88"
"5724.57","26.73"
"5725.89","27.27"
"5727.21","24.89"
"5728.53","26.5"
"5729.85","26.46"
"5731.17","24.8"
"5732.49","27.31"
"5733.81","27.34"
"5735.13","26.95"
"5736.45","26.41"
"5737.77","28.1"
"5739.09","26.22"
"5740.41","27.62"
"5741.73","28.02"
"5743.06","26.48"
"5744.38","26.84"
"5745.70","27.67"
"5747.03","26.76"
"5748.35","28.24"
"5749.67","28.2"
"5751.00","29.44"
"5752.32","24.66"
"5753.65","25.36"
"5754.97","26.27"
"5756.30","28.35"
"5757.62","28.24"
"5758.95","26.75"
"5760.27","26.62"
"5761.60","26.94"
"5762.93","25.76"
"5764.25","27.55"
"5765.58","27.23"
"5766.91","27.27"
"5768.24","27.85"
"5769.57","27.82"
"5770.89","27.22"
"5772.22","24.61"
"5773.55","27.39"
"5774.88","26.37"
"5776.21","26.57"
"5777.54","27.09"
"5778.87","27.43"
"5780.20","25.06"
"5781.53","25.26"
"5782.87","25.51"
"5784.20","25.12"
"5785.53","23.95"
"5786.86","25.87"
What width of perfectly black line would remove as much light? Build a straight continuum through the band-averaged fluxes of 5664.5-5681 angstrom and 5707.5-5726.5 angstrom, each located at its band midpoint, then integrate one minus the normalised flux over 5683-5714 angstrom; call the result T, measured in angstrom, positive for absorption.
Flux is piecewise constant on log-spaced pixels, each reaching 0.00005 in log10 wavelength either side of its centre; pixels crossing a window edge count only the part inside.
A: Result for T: 0.9 angstrom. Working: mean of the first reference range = 26.3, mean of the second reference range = 25.3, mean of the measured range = 25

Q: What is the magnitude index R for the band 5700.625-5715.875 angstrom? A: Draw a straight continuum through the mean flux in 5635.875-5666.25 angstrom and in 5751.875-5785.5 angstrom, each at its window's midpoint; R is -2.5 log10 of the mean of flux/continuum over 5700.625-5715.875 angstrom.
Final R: 0.08 mag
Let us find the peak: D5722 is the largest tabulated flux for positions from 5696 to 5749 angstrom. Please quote 28.24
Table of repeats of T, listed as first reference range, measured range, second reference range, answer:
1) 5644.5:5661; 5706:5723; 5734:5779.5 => 0.95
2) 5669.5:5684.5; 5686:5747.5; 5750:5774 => 1.43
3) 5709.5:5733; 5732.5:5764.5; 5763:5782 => -0.98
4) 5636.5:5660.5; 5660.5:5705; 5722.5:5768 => 0.28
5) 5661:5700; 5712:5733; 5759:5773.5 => 0.17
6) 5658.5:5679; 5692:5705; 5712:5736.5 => 0.24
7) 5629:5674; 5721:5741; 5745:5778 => -0.07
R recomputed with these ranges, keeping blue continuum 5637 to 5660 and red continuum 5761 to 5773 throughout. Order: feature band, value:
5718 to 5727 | -0.03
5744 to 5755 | -0.02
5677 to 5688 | 0.00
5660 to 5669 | 0.02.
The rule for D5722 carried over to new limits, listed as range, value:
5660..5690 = 27.96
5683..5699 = 29.61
